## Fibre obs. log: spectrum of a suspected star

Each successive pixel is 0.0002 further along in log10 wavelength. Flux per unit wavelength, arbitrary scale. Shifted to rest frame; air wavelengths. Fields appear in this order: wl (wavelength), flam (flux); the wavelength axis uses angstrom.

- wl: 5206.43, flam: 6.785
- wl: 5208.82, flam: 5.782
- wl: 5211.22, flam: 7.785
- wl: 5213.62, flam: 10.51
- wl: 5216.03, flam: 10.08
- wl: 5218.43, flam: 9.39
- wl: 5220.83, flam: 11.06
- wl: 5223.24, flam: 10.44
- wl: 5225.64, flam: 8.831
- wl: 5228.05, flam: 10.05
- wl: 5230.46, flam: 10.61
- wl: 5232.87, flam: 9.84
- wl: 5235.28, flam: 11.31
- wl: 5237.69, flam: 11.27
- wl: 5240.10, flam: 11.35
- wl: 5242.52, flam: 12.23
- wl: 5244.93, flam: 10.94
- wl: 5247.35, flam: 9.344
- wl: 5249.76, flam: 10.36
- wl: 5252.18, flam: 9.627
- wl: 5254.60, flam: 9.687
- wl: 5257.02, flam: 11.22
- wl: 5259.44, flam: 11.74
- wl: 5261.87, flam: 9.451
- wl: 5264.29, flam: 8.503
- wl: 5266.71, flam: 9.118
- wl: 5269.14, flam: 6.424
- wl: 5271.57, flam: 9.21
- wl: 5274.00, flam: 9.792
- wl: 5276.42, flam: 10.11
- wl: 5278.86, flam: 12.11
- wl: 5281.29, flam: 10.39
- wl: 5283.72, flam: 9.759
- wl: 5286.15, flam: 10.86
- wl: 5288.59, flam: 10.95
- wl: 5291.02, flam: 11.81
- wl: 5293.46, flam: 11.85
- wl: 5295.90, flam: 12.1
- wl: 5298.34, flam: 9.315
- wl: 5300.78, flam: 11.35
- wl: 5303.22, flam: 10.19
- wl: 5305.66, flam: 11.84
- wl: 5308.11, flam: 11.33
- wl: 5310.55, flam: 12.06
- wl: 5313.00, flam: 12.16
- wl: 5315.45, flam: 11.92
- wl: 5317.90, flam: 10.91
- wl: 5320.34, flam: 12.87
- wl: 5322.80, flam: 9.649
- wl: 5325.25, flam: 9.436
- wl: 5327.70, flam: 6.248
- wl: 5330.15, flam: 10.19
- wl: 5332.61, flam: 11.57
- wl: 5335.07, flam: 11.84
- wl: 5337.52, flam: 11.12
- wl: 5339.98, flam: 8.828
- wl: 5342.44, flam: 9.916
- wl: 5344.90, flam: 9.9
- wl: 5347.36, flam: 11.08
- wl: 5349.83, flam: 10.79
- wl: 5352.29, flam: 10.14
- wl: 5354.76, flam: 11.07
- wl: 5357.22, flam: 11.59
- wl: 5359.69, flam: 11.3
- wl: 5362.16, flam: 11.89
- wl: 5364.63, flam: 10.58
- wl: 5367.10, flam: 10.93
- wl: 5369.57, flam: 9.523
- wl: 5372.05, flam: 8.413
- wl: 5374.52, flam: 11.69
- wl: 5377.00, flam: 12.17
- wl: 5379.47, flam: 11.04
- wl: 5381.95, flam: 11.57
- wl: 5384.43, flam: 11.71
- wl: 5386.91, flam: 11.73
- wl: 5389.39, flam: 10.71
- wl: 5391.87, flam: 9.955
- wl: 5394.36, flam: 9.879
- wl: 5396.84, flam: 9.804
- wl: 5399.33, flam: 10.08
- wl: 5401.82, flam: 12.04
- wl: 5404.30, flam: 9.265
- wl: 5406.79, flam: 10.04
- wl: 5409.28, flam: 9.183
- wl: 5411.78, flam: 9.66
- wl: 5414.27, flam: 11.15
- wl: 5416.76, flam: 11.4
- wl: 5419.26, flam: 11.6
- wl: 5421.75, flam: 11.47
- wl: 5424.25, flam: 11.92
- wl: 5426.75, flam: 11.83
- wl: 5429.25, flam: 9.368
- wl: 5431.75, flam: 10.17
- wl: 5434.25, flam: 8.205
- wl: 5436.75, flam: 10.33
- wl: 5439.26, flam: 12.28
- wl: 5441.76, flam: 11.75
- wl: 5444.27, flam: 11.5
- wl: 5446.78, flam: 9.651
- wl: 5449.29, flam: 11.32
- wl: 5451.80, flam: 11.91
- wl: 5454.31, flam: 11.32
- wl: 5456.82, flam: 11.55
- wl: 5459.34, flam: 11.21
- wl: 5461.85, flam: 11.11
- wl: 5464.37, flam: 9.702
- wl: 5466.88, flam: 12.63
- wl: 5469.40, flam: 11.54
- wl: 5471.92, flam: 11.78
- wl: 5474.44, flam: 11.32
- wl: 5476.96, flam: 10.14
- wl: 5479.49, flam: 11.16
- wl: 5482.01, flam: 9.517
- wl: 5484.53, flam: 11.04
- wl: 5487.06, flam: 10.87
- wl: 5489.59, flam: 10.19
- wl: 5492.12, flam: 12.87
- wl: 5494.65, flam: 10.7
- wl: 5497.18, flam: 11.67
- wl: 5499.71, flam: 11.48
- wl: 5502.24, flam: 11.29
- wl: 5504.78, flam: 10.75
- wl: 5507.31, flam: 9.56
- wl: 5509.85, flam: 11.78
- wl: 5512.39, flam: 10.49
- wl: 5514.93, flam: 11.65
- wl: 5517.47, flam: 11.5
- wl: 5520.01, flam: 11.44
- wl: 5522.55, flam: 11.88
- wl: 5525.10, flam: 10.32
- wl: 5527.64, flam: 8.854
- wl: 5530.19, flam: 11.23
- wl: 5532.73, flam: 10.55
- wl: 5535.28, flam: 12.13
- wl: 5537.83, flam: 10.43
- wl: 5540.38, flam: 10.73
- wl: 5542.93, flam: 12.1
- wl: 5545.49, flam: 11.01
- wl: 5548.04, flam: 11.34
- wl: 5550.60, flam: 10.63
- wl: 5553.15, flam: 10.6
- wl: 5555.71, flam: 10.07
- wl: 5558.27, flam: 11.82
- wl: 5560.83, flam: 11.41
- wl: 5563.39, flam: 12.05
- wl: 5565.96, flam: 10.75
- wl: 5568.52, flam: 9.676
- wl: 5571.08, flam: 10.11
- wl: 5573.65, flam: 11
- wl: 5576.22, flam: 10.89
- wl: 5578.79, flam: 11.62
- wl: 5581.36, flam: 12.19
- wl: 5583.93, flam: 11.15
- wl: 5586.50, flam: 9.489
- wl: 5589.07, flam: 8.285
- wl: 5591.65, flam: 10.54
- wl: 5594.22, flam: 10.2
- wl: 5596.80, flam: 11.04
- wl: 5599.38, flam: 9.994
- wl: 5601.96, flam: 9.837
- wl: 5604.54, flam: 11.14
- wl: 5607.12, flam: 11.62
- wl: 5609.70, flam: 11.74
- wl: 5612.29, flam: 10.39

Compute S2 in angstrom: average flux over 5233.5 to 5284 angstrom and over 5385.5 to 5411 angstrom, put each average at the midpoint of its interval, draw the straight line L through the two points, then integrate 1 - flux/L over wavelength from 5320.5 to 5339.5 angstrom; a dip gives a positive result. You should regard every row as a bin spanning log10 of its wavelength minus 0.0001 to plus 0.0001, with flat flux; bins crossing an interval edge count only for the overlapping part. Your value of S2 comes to 0.20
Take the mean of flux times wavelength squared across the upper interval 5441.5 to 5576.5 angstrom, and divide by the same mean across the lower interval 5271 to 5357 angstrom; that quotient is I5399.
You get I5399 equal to 1.11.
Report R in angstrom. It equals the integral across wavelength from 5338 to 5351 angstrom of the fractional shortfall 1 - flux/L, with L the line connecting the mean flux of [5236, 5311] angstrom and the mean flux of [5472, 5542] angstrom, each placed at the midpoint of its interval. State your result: 0.6 angstrom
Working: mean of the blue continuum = 10.5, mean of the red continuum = 11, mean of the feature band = 10.2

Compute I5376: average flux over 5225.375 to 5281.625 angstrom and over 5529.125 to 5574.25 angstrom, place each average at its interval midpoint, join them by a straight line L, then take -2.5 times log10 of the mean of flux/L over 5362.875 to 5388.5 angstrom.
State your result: -0.05 mag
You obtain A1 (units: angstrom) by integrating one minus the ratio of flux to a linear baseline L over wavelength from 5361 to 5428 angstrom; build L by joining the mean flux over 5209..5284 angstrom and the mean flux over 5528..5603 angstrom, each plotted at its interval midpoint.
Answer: -2.7 angstrom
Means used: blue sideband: 10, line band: 10.8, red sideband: 10.8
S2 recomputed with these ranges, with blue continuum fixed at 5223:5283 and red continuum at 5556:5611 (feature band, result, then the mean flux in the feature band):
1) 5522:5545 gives -0.4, 10.9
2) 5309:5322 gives -2.1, 11.9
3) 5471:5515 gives -1.6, 11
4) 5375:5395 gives -1.5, 11.2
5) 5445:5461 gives -1.0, 11.2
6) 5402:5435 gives -0.1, 10.5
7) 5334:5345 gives 0.0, 10.3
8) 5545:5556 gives -0.1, 10.8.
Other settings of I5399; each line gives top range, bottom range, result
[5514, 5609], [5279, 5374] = 1.10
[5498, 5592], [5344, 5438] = 1.08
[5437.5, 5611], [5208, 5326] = 1.16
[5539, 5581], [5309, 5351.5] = 1.13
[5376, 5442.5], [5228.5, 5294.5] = 1.10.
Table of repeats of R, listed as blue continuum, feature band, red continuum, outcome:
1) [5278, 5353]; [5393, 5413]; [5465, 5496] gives 1.8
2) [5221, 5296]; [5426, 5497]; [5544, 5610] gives -2.4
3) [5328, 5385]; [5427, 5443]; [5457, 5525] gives 0.8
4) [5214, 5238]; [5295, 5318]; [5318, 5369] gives -1.9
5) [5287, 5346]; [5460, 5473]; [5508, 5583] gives -0.5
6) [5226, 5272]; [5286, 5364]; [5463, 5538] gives -3.7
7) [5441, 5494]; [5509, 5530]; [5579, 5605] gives -0.3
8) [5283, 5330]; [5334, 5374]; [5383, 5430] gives 0.8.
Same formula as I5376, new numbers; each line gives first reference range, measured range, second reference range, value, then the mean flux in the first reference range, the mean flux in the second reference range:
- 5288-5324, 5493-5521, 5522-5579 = -0.02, 11.4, 10.9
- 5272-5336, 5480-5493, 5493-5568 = 0.01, 10.8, 11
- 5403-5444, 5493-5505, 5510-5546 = -0.03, 10.6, 11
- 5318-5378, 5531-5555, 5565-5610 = -0.05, 10.5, 10.6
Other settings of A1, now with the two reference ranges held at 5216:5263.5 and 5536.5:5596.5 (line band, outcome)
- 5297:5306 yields -0.07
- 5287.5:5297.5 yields -1.05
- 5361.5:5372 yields 0.17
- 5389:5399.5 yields 0.56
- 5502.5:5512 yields -0.01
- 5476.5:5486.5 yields 0.17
